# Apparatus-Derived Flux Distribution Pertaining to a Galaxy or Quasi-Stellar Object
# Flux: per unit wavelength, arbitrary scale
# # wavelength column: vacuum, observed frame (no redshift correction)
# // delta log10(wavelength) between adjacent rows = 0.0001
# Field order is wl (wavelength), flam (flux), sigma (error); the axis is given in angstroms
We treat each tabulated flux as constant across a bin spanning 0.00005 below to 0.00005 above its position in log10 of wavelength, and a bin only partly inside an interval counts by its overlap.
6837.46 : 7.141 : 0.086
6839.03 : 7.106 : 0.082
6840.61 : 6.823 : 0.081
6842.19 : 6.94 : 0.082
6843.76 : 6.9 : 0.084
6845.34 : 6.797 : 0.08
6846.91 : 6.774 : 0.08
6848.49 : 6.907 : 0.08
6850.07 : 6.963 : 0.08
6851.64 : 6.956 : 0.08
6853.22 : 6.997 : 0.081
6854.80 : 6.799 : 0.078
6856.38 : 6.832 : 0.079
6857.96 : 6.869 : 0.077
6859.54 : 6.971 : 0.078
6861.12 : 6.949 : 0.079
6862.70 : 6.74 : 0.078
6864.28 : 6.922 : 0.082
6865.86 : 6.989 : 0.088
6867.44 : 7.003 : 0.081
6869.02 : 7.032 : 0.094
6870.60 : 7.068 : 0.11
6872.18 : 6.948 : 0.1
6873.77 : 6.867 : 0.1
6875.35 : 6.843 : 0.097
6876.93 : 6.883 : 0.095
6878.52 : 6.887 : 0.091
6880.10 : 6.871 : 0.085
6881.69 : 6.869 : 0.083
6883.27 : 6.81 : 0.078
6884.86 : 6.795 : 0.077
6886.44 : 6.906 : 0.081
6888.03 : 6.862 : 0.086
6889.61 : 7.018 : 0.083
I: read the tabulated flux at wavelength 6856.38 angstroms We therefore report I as 6.832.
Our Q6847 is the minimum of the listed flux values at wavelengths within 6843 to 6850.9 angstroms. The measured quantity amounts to 6.774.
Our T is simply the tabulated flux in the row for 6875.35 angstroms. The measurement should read 6.843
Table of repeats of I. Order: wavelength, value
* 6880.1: 6.871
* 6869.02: 7.032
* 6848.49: 6.907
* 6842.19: 6.94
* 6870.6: 7.068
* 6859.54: 6.971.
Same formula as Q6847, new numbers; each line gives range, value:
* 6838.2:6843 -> 6.823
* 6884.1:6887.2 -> 6.795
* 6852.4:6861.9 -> 6.799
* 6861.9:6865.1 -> 6.74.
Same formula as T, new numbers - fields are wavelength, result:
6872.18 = 6.948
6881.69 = 6.869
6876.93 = 6.883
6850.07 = 6.963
